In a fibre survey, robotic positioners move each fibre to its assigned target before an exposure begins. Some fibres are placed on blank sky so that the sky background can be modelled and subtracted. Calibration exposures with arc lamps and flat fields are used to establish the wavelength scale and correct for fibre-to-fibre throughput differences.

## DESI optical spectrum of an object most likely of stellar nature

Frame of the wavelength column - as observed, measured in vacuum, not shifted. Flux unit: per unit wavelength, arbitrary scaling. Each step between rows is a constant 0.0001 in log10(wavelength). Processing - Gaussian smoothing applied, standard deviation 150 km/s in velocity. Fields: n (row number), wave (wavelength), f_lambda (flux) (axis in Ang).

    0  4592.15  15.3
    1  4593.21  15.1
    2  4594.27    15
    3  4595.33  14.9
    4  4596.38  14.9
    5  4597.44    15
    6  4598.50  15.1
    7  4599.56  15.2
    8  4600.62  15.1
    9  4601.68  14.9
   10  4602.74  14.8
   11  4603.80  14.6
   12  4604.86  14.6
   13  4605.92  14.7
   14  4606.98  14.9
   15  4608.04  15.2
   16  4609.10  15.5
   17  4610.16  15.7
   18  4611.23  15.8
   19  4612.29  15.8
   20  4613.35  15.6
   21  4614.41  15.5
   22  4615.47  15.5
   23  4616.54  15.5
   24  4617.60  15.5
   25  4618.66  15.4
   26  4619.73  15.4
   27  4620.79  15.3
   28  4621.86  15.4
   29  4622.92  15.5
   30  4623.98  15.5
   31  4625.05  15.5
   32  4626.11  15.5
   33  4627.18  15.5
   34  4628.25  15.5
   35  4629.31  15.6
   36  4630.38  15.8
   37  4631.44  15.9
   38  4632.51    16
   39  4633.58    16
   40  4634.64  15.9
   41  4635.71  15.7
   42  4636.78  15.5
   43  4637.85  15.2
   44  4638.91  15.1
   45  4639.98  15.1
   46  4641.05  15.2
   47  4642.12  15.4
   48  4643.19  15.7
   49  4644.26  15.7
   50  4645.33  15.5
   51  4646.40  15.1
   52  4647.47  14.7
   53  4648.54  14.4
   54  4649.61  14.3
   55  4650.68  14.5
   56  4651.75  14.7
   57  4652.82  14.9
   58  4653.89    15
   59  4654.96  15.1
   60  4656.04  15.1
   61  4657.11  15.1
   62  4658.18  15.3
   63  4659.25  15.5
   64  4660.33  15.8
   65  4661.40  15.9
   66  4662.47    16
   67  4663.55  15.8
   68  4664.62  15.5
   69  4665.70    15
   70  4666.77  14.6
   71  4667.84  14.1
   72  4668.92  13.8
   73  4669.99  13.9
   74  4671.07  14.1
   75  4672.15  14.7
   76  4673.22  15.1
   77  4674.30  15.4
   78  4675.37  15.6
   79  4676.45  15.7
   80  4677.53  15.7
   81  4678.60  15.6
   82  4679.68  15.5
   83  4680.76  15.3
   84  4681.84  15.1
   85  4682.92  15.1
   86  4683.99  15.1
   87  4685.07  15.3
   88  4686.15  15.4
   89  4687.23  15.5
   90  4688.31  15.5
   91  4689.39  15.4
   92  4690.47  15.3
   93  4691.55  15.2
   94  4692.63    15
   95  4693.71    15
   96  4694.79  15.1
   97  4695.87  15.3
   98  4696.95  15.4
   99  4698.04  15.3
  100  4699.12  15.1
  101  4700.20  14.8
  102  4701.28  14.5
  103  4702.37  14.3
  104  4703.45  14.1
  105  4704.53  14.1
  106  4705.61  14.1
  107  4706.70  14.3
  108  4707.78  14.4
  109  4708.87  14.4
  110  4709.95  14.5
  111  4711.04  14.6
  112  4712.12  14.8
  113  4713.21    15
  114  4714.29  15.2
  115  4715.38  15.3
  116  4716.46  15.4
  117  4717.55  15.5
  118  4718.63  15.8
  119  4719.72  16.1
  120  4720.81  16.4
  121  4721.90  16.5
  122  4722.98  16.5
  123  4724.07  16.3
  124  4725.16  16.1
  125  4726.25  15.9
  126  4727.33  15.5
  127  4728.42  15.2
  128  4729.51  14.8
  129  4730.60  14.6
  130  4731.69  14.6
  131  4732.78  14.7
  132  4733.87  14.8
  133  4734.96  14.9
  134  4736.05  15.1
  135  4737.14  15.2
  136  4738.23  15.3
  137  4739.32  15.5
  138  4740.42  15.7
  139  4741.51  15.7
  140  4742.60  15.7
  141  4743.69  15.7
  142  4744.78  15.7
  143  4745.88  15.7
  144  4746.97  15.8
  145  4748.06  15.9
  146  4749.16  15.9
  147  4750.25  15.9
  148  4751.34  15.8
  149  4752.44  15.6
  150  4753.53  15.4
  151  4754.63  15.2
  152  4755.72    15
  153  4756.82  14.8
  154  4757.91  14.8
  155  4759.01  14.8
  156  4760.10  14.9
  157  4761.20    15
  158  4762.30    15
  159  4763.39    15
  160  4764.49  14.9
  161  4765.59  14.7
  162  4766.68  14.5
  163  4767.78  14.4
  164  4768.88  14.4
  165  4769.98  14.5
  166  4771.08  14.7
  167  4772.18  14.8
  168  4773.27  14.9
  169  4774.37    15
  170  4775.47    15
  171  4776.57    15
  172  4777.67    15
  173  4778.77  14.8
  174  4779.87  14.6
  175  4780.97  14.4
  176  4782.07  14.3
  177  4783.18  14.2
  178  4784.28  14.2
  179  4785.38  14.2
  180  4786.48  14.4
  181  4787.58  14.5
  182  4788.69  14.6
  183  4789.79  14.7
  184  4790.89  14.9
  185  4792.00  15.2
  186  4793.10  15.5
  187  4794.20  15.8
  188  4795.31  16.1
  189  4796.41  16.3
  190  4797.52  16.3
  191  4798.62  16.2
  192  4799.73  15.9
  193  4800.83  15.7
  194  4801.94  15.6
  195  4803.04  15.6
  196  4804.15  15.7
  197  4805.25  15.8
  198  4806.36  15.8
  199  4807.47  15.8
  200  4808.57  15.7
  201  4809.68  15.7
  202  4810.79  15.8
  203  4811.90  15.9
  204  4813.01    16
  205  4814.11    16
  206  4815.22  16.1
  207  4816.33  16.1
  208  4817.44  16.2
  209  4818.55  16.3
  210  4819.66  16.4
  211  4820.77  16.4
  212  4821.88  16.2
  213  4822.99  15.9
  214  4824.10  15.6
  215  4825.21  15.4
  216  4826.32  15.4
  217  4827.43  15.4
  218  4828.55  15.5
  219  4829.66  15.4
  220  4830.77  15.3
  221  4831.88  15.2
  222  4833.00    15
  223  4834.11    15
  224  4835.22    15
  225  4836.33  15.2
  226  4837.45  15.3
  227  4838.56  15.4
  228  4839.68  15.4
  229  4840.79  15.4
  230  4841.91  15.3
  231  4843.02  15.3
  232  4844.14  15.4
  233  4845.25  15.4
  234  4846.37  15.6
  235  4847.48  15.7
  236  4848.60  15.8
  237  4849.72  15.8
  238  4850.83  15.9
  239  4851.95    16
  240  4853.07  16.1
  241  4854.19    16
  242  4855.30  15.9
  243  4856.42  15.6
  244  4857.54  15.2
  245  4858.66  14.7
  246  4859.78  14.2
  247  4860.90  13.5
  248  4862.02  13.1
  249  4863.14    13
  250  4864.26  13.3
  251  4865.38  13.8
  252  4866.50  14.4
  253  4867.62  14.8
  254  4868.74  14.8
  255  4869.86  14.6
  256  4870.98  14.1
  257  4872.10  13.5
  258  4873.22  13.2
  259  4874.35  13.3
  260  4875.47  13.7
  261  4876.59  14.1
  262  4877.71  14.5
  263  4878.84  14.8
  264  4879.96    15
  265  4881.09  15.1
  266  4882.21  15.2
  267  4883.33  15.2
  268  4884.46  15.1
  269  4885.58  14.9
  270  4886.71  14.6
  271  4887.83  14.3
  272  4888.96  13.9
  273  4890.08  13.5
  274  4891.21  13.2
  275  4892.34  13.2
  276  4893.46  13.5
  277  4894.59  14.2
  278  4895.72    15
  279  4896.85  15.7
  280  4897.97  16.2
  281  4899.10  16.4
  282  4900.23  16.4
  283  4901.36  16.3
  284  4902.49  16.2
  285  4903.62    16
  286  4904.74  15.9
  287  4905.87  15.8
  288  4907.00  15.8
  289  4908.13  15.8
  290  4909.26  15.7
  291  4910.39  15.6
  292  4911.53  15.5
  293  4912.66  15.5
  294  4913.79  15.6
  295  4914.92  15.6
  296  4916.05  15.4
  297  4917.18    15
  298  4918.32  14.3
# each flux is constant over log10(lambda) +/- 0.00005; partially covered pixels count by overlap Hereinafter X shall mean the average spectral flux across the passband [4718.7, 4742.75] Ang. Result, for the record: 15.5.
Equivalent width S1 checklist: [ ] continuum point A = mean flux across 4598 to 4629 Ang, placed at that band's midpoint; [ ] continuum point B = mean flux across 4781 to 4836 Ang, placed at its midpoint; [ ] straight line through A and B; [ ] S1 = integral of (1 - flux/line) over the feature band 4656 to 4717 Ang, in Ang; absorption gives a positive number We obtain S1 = 1.39 Ang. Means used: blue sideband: 15.3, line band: 15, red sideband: 15.5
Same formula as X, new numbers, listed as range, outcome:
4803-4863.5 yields 15.5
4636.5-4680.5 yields 15.1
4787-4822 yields 15.8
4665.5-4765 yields 15.2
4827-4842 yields 15.3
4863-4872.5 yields 14.1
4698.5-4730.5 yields 15.2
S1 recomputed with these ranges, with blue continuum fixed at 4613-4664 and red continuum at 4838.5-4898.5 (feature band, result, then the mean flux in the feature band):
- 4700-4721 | 0.4 Ang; 14.9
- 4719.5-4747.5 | -0.8 Ang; 15.5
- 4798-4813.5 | -0.9 Ang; 15.8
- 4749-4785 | 0.3 Ang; 14.9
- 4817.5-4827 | -0.7 Ang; 16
